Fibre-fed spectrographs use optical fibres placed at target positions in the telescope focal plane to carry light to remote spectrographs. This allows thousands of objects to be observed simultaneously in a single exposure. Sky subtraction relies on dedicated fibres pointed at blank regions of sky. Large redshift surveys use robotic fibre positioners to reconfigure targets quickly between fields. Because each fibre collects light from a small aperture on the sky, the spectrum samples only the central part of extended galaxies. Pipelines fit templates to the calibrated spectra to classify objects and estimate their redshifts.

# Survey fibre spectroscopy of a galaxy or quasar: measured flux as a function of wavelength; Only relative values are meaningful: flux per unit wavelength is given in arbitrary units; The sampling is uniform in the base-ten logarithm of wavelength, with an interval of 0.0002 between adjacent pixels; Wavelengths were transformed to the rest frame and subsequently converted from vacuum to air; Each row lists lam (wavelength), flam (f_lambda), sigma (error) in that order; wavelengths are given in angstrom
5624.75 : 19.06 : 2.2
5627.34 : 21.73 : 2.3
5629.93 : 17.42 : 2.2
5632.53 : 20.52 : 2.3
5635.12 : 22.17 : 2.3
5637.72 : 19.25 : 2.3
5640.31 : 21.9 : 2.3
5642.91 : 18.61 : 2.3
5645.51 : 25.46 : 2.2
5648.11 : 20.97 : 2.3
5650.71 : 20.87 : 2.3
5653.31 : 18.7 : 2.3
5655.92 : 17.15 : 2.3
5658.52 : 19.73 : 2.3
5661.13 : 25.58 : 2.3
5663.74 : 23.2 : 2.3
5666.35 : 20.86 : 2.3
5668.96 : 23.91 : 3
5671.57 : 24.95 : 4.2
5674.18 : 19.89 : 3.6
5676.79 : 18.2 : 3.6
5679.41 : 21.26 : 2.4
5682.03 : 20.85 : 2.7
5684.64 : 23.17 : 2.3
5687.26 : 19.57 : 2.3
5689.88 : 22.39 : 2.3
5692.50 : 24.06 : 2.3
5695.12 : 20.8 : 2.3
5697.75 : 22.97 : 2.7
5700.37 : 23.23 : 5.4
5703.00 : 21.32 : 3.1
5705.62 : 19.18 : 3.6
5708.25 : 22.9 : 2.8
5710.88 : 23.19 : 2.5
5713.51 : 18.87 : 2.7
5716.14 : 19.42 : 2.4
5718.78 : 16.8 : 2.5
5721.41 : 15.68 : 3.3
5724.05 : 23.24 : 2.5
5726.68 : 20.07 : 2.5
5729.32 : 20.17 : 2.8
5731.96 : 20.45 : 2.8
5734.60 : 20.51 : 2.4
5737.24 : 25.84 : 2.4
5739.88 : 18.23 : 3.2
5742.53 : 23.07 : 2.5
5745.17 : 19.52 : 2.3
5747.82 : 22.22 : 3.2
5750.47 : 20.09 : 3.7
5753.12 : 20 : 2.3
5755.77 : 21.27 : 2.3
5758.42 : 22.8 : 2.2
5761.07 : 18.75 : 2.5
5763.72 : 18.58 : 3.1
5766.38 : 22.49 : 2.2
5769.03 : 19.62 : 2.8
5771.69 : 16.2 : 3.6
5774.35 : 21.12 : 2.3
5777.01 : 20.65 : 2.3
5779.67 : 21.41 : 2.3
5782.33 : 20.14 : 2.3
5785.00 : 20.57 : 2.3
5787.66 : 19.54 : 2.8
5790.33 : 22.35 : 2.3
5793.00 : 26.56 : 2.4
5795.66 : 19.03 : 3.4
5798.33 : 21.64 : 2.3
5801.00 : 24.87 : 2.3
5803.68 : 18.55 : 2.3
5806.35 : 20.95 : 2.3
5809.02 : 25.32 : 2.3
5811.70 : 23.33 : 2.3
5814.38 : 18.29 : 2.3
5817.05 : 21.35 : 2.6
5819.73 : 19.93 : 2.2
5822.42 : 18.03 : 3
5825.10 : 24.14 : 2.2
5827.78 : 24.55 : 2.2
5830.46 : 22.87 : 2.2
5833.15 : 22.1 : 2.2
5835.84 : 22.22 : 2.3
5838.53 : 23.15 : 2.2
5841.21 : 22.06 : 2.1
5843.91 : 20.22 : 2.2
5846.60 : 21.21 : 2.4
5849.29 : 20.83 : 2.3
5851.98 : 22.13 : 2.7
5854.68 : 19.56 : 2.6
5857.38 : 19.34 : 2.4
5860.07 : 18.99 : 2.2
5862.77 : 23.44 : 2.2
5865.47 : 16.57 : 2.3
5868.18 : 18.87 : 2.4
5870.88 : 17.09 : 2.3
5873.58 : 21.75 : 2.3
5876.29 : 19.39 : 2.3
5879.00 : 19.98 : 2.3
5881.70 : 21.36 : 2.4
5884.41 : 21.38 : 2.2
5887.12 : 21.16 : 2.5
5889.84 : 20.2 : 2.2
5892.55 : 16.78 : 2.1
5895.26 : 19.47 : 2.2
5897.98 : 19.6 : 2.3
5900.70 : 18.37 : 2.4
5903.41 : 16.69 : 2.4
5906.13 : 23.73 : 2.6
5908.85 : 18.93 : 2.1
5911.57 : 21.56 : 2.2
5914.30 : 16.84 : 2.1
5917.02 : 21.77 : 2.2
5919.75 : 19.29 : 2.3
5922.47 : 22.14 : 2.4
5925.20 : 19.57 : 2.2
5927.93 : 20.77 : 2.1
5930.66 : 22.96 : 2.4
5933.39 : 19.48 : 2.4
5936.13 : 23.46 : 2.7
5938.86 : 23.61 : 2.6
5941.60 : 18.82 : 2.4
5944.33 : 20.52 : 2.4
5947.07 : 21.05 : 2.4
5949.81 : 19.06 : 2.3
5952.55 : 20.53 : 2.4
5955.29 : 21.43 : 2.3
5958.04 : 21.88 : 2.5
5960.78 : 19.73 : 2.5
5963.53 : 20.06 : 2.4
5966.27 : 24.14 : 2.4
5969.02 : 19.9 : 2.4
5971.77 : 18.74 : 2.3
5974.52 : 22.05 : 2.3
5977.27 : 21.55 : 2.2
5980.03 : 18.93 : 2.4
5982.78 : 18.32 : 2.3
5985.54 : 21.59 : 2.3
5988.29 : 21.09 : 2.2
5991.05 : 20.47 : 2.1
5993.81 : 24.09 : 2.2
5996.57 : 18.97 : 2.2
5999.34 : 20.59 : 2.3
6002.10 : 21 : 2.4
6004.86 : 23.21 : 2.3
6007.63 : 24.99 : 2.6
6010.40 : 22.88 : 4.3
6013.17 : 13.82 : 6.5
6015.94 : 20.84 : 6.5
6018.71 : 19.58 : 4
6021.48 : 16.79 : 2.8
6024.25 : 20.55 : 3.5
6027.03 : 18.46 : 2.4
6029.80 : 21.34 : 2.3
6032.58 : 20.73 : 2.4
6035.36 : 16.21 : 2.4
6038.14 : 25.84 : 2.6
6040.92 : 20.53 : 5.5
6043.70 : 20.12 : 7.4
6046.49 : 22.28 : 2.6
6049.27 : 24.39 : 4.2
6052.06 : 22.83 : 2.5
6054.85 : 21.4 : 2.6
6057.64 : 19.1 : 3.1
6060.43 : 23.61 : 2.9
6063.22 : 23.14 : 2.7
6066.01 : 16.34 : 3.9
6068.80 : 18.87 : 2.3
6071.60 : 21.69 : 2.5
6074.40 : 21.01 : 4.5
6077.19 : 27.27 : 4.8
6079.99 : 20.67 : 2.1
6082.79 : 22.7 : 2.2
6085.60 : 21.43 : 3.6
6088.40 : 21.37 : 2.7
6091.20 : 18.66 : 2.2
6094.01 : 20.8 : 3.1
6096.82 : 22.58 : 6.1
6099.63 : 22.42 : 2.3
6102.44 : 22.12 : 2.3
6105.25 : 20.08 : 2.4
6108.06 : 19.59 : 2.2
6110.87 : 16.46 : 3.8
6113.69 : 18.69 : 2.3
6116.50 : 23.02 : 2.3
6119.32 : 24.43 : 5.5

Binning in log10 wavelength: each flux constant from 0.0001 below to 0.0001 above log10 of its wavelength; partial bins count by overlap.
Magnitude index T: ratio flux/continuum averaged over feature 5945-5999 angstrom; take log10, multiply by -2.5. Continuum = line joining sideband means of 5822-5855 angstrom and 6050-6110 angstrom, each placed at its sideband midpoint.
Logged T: 0.05 mag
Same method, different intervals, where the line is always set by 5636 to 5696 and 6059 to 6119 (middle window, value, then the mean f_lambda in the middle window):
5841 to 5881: 0.06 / 20.1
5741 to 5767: 0.03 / 20.8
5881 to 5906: 0.09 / 19.6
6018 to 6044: 0.06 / 20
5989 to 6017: 0.01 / 21.1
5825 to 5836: -0.09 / 23.2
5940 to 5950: 0.06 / 20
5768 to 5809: 0.01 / 21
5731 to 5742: 0.00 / 21.4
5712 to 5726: 0.13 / 18.9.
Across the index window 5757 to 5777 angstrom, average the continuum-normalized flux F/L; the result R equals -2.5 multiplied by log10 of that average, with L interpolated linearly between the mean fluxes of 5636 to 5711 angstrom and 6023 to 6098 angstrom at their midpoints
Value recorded 0.076 mag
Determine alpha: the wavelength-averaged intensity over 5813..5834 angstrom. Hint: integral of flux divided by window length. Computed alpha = 21.4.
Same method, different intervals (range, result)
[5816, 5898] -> 20.6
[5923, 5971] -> 21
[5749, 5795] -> 20.7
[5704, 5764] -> 20.5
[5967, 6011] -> 21.2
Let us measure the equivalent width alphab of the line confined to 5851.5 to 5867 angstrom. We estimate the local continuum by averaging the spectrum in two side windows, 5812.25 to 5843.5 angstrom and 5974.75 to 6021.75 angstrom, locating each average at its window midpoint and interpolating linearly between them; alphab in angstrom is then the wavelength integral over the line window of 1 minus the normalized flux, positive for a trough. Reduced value 1.2 angstrom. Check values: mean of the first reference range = 21.7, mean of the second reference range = 20.6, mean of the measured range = 19.9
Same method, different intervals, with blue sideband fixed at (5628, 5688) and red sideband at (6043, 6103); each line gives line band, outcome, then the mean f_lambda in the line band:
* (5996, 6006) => 0.2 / 21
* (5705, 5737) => 1.4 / 20.3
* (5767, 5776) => 0.8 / 19.3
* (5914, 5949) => 0.9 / 20.9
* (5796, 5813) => -0.8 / 22.2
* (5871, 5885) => 0.6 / 20.4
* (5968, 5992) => 1.3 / 20.3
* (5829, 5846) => -0.6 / 22.1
